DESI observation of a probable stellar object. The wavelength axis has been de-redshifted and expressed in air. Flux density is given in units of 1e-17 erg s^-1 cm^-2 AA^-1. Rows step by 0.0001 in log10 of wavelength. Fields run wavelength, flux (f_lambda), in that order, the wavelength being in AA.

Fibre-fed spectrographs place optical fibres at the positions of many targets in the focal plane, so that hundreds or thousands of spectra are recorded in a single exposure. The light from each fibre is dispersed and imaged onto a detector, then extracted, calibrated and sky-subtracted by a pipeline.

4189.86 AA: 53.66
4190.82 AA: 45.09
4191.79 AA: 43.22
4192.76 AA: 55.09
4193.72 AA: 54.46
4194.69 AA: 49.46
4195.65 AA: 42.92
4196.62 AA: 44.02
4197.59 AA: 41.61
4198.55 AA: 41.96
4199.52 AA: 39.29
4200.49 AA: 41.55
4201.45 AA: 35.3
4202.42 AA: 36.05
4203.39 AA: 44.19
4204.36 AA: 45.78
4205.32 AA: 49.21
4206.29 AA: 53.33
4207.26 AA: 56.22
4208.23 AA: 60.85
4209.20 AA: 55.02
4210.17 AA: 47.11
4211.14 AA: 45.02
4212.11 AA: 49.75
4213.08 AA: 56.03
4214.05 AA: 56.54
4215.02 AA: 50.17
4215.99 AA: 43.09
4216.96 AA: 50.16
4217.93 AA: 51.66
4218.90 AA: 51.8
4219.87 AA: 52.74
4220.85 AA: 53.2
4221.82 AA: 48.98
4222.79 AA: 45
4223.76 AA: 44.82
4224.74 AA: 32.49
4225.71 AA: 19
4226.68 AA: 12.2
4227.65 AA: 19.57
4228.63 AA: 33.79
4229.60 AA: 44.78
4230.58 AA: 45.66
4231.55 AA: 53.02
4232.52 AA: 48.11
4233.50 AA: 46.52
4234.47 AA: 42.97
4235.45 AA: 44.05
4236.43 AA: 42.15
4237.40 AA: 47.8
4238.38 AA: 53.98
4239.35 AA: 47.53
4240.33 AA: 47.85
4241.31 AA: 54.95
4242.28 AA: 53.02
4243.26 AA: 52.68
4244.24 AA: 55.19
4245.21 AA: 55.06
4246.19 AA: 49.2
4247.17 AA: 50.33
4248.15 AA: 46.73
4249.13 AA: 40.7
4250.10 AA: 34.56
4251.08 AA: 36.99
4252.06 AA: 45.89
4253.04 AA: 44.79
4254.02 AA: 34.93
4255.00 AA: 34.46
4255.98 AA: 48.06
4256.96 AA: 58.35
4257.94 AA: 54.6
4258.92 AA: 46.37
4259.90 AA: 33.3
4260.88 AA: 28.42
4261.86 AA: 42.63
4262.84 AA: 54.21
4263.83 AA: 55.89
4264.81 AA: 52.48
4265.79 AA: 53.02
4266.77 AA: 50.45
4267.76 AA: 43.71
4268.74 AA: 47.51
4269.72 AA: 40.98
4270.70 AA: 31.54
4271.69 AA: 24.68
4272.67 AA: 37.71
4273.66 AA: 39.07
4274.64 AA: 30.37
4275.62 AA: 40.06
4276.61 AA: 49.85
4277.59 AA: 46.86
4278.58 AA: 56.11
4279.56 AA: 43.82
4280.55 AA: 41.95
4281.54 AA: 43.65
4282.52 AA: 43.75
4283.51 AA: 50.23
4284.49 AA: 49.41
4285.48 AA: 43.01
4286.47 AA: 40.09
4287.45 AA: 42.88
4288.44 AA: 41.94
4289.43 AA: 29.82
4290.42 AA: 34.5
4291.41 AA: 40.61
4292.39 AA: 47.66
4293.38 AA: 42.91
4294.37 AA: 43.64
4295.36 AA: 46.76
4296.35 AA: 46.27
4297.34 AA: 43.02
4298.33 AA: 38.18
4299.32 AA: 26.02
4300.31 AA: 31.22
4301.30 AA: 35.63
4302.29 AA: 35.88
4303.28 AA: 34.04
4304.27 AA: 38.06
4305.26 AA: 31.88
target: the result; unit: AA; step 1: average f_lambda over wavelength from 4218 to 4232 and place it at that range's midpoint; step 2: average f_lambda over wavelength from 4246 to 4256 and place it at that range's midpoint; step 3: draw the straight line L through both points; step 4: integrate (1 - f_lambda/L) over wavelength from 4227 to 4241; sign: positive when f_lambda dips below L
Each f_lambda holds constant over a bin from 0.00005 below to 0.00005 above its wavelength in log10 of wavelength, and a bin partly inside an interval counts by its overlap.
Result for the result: -1.07 AA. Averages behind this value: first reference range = 40.1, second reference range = 41.9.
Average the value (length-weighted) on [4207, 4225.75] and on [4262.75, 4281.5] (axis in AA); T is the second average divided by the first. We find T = 0.9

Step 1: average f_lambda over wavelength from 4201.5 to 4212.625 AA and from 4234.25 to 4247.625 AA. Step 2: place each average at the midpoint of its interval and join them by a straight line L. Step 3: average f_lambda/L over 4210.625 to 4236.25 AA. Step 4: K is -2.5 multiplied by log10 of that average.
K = 0.13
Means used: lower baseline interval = 48.8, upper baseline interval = 49.9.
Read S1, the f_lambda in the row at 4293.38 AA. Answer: 42.91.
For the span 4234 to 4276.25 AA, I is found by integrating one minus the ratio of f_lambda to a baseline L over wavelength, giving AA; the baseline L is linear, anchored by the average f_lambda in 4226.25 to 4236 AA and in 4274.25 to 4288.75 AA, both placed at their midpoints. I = -3.4 AA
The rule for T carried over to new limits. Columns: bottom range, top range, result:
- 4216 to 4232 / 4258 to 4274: 1.04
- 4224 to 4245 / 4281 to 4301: 0.96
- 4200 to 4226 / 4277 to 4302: 0.88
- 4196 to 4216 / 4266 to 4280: 0.88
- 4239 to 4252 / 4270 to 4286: 0.87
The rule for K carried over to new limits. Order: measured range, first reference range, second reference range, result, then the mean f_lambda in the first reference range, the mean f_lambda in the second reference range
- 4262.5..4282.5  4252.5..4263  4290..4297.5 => -0.020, 43.3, 43.3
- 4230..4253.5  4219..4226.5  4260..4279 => -0.128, 41.6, 43.2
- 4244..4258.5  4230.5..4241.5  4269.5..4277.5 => -0.059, 47.8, 37.2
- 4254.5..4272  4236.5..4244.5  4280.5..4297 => 0.060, 51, 42.9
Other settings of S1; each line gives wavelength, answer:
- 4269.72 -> 40.98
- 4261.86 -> 42.63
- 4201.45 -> 35.3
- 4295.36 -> 46.76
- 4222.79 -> 45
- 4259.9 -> 33.3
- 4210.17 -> 47.11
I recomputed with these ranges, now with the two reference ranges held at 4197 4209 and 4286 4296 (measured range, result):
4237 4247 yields -1.8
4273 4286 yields -0.8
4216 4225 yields -0.6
